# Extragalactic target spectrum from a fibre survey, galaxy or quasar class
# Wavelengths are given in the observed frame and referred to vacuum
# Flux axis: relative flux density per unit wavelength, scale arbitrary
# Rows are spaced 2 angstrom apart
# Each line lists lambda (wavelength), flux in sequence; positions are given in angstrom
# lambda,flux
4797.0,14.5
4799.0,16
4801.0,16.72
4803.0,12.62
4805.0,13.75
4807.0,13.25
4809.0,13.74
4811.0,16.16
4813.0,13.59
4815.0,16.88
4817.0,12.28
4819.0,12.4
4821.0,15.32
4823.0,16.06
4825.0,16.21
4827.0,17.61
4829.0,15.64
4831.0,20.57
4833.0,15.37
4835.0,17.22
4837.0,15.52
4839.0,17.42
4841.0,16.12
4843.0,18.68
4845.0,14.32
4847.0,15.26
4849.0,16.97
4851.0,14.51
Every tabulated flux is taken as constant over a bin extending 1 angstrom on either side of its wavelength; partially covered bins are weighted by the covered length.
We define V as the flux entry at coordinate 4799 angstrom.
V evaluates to 16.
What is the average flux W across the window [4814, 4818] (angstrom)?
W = 14.6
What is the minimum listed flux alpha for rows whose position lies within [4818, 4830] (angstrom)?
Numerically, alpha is 12.4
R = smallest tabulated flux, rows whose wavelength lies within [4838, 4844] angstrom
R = 16.12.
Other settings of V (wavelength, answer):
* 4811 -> 16.16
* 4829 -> 15.64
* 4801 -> 16.72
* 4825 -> 16.21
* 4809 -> 13.74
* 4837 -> 15.52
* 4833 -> 15.37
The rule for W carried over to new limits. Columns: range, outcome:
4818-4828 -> 15.5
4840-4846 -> 16.4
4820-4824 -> 15.7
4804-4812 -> 14.2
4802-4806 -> 13.2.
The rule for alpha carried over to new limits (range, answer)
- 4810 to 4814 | 13.59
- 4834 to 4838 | 15.52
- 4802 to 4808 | 12.62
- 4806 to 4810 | 13.25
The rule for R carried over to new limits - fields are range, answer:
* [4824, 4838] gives 15.37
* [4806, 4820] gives 12.28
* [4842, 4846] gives 14.32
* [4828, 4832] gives 15.64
